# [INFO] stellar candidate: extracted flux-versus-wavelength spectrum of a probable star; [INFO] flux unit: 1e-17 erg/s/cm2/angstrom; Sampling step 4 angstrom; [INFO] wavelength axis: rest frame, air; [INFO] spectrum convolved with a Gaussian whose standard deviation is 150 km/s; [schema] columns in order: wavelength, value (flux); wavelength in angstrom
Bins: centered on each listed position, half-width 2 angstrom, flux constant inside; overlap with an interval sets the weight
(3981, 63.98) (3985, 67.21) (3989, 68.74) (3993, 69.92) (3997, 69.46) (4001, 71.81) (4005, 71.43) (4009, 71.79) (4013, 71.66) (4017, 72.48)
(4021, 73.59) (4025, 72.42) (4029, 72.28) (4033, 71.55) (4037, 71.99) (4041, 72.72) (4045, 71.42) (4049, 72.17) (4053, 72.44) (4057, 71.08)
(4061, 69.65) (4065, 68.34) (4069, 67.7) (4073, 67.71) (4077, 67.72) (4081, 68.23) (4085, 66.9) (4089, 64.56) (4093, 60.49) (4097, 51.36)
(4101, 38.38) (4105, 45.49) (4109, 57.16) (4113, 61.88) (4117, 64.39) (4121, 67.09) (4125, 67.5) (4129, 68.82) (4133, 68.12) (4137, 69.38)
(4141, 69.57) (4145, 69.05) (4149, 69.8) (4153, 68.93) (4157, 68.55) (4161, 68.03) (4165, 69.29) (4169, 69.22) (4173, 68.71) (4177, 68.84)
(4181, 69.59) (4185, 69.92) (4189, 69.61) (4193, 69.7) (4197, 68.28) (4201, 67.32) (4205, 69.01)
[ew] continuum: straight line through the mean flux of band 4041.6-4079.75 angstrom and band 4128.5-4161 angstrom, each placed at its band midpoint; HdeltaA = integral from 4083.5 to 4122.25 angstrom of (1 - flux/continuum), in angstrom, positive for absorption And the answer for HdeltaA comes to 6.7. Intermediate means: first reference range 69.9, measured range 57.5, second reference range 69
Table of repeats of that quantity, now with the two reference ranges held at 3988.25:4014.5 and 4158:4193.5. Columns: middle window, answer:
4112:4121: 0.7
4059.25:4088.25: 0.9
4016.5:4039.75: -0.6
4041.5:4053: -0.3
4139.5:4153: 0.0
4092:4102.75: 3.2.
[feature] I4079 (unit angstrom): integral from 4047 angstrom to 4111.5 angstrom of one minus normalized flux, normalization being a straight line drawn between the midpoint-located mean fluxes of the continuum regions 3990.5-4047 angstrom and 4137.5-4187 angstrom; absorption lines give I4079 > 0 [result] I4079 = 6.9 angstrom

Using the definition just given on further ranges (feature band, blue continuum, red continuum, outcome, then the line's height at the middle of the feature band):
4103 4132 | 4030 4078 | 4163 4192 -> 3.28 angstrom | 69.9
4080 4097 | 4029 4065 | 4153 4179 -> 1.76 angstrom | 70.5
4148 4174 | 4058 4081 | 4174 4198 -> 0.08 angstrom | 69.1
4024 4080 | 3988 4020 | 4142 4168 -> -0.14 angstrom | 70.4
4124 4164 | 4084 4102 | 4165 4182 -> -2.67 angstrom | 64.6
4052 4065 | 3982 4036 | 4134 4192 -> -0.02 angstrom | 70.4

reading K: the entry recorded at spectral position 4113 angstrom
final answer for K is 61.88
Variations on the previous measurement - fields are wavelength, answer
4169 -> 69.22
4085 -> 66.9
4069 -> 67.7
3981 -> 63.98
